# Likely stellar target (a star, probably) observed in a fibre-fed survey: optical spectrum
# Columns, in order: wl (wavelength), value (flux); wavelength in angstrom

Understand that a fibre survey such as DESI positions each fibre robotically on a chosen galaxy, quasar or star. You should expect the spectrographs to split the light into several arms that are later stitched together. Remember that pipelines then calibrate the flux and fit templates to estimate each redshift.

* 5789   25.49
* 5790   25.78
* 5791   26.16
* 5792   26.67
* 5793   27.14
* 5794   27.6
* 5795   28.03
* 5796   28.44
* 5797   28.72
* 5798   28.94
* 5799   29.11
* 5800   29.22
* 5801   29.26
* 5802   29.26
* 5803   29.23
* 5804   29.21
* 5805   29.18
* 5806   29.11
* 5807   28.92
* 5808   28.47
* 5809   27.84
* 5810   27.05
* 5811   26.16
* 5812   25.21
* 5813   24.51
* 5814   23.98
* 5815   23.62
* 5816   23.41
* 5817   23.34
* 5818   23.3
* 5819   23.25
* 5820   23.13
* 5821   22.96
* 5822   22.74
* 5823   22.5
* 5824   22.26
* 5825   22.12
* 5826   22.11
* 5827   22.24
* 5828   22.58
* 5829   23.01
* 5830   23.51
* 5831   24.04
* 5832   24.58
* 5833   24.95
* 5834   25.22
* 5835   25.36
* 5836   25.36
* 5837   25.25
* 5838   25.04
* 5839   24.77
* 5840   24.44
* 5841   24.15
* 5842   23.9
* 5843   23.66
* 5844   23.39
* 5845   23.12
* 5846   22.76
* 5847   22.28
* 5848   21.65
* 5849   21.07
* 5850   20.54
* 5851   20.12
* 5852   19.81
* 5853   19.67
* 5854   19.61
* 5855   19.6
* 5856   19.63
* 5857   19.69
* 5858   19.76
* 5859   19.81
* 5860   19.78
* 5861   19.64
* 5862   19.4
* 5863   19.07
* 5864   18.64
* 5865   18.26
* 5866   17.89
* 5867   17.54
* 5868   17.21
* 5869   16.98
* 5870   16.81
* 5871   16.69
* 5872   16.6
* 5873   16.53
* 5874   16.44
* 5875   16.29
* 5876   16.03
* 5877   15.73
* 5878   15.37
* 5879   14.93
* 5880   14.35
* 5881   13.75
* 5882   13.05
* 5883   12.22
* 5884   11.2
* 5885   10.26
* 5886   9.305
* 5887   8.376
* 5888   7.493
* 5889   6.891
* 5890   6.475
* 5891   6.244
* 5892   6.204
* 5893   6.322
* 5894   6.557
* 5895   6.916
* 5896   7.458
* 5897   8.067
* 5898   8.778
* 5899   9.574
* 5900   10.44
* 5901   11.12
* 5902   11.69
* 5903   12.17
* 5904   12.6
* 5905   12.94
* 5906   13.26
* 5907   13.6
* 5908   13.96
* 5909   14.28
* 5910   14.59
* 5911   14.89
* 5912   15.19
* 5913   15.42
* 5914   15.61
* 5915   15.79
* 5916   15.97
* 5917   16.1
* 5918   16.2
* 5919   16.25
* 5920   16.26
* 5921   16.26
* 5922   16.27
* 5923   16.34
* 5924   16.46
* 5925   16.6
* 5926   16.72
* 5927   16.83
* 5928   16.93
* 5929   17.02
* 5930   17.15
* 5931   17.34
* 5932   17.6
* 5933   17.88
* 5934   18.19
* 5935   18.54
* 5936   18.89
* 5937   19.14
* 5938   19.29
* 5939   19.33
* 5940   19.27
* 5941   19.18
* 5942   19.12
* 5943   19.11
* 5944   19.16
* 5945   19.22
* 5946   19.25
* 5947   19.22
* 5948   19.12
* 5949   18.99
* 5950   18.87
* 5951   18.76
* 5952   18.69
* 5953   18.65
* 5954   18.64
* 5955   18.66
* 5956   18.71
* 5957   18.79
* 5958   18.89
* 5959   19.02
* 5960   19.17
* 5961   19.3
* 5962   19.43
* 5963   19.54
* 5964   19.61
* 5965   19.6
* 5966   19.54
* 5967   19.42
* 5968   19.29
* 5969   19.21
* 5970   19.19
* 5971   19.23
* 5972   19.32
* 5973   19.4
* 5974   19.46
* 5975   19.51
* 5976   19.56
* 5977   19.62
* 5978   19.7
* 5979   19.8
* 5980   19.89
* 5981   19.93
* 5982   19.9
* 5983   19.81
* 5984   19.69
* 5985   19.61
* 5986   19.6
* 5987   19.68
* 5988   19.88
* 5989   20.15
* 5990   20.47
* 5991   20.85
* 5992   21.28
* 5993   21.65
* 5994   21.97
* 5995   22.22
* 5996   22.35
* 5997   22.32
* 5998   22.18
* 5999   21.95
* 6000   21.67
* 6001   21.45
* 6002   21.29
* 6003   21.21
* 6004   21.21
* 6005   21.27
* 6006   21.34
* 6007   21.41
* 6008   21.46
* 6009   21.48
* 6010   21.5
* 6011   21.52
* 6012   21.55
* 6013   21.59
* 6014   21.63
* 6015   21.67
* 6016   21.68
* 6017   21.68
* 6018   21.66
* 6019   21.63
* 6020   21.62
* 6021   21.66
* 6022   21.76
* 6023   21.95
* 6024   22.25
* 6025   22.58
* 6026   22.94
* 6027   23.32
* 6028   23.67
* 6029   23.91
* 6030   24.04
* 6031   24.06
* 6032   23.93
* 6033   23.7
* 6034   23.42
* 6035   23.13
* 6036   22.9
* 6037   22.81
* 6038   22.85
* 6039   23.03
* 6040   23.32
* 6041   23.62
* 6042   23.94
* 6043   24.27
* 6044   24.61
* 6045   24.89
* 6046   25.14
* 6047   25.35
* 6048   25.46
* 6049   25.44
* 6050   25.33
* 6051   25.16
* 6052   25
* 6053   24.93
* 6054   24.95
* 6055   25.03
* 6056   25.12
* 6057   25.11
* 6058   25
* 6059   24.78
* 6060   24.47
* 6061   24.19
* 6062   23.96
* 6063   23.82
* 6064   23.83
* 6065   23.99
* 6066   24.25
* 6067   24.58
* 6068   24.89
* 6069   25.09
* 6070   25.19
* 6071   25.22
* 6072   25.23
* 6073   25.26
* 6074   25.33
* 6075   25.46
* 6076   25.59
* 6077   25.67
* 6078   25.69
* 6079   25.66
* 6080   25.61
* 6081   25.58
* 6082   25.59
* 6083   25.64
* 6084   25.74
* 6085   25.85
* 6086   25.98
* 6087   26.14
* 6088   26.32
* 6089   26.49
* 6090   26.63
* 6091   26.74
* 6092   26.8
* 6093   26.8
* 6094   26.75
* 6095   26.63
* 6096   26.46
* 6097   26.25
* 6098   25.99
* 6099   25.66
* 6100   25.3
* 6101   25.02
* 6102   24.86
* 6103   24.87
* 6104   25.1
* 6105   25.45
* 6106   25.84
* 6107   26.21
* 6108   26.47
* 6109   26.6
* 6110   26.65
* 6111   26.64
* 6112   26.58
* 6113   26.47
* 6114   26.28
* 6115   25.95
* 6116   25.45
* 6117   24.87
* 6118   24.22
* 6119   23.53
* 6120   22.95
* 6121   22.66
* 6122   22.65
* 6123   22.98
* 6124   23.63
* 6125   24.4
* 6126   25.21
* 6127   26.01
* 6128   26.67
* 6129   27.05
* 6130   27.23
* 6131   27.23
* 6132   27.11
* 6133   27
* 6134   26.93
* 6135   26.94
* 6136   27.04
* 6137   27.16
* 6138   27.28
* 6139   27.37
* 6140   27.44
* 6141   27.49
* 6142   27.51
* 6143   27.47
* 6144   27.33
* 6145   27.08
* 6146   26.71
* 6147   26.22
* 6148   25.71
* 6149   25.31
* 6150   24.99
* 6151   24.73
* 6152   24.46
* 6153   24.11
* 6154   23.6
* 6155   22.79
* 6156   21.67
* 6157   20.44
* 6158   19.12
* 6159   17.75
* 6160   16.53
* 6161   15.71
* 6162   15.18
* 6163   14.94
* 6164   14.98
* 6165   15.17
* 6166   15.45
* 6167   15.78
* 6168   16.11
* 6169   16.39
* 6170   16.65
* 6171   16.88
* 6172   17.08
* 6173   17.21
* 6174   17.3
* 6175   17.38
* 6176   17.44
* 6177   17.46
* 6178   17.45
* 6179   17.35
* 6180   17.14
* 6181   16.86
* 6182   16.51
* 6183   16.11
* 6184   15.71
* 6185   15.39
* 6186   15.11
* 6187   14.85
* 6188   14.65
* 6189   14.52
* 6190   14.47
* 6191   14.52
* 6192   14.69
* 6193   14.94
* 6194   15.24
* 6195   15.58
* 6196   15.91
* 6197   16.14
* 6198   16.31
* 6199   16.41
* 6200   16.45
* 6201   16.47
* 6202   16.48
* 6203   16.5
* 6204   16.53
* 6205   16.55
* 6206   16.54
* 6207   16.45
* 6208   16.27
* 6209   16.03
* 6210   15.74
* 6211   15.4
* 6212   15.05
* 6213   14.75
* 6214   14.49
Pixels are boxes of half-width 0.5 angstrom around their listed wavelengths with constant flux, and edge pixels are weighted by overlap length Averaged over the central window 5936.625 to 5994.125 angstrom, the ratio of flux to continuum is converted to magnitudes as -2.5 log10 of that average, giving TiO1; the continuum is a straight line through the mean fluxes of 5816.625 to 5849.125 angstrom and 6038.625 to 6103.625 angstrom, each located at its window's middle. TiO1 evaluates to 0.25 mag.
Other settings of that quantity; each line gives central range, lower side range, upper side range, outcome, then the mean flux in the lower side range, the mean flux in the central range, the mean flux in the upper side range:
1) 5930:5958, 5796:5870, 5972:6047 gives 0.191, 23.4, 18.8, 21.8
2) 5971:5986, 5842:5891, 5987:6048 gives 0.071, 16.9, 19.6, 22.4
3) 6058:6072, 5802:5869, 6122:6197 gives -0.152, 23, 24.5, 20.7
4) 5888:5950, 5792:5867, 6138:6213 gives 0.452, 23.8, 14.8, 18.5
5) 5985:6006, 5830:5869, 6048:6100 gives 0.138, 21.6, 21.2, 25.4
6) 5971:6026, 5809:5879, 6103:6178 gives 0.066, 21.4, 21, 23.1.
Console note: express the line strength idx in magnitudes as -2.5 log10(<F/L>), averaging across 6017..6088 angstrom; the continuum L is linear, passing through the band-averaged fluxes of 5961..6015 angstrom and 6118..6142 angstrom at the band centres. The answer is -0.064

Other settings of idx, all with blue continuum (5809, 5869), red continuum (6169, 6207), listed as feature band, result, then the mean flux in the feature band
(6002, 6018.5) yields -0.117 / 21.5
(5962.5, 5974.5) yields 0.034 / 19.4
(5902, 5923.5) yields 0.373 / 14.9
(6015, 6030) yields -0.172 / 22.3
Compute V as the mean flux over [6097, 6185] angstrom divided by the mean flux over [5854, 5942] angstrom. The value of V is 1.53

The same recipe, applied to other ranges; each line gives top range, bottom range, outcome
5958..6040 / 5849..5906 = 1.48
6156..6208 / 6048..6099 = 0.64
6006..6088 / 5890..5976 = 1.47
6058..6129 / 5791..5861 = 1.04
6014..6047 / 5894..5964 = 1.41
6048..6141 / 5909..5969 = 1.43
